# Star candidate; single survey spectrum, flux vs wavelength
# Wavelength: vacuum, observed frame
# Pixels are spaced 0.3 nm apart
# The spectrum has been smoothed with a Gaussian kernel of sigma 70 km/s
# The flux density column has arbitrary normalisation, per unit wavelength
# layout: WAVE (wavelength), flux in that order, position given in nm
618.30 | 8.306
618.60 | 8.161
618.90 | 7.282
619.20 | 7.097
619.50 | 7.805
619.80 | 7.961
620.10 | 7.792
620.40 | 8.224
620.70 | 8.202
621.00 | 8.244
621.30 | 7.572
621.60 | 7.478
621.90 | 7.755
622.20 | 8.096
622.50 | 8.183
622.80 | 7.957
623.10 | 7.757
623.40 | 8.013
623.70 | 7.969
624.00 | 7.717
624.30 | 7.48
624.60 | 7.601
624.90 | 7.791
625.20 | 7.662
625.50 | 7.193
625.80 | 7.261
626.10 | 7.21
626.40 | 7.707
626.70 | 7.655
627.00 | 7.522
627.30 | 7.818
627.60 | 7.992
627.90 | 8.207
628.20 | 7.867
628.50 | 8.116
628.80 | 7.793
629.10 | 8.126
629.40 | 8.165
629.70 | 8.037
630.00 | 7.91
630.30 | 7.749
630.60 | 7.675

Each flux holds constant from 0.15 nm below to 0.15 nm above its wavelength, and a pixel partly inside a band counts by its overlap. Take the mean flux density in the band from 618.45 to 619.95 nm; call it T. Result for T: 7.66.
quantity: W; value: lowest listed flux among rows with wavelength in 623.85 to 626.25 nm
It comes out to 7.193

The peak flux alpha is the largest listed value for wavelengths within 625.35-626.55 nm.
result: 7.707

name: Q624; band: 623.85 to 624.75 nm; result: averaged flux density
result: 7.6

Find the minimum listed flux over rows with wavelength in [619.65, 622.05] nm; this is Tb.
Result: 7.478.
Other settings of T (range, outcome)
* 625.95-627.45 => 7.58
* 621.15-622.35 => 7.73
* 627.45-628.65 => 8.05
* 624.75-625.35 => 7.73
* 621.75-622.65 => 8.01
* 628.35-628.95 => 7.95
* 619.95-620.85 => 8.07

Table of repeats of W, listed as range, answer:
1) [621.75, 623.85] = 7.755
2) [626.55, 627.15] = 7.522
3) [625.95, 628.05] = 7.21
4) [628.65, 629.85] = 7.793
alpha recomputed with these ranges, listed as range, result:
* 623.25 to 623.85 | 8.013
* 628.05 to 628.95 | 8.116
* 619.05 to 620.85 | 8.224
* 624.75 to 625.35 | 7.791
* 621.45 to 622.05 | 7.755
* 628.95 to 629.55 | 8.165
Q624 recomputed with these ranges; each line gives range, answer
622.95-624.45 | 7.79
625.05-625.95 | 7.37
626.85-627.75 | 7.78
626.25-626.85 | 7.68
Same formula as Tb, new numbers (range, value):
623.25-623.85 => 7.969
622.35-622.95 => 7.957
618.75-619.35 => 7.097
